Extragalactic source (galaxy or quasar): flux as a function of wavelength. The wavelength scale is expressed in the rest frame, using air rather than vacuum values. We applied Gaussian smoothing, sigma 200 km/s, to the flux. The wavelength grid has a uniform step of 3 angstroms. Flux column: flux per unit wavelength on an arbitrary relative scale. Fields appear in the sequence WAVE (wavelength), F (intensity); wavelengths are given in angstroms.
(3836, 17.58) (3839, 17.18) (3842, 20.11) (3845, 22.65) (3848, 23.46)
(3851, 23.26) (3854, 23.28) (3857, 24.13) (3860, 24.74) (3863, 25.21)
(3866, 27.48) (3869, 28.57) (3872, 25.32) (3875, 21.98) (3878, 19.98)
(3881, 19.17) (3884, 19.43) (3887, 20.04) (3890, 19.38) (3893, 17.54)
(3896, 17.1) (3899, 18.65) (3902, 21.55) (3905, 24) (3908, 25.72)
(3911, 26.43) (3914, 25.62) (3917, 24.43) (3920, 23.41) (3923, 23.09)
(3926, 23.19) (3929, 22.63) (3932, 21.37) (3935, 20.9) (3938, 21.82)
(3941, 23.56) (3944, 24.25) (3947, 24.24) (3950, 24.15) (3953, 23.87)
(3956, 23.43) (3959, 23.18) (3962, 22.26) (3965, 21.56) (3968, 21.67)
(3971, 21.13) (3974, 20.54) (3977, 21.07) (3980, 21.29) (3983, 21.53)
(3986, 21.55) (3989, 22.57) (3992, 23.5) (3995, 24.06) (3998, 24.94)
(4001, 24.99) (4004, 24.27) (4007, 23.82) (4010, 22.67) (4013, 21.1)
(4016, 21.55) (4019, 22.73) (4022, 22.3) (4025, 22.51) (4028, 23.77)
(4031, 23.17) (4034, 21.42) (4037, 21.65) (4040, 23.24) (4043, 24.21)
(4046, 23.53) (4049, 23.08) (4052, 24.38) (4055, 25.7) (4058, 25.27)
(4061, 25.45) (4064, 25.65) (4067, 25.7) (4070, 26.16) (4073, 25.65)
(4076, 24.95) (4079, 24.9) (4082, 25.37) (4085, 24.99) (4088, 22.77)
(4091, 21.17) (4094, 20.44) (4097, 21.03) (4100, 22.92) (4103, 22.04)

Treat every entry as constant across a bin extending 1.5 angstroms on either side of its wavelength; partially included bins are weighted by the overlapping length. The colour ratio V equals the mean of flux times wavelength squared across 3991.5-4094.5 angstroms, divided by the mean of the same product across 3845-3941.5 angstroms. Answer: 1.13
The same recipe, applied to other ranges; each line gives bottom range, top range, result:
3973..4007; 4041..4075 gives 1.13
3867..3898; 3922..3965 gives 1.13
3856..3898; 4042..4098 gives 1.21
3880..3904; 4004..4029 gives 1.25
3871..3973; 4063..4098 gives 1.17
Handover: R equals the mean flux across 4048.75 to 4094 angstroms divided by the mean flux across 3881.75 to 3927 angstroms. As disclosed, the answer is 1.12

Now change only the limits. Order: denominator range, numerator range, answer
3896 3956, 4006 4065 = 1.01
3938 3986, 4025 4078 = 1.08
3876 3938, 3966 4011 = 1.04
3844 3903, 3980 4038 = 1.03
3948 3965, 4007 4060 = 0.99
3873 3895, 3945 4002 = 1.15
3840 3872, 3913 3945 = 0.95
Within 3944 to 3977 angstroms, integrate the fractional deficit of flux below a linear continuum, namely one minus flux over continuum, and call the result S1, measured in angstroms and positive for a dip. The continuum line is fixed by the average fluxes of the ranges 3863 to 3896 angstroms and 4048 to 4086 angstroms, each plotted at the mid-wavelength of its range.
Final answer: 0.9 angstroms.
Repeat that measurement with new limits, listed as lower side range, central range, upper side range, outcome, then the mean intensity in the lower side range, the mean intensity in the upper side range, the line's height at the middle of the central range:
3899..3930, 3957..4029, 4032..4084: 4.9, 23.8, 24.5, 24.2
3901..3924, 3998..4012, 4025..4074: 0.2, 24.4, 24.2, 24.2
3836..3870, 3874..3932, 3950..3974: 2.9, 23.3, 22.4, 22.9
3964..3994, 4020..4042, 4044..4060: 0.9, 21.7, 24.4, 23.6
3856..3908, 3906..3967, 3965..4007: -3.0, 22.1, 22.6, 22.3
